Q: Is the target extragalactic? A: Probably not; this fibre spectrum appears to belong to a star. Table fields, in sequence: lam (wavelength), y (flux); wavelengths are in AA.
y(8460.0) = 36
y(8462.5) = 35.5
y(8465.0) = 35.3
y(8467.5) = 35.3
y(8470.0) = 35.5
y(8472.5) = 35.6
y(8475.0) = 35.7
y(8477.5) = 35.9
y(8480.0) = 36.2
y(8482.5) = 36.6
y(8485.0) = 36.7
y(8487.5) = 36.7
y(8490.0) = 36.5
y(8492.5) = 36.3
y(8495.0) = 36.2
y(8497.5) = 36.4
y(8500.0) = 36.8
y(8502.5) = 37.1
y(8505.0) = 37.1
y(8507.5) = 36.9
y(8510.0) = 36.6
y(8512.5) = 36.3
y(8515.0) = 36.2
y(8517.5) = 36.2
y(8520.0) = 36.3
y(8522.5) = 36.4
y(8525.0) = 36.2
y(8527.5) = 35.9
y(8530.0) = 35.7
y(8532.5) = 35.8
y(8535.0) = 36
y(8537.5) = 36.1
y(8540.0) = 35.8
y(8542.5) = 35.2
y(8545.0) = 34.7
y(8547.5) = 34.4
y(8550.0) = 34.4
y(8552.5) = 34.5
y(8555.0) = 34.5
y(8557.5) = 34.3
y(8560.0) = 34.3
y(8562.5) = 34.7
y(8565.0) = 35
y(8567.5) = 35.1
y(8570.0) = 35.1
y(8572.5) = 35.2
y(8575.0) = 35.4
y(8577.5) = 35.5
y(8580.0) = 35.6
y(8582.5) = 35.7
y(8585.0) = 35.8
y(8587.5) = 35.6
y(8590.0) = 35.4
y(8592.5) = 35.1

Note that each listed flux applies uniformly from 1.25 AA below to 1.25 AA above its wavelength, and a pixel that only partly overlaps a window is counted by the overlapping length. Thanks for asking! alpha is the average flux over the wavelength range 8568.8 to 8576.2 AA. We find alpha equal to 35.2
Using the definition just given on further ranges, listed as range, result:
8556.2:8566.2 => 34.6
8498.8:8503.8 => 37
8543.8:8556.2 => 34.5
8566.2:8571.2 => 35.1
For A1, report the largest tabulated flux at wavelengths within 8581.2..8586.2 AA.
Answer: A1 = 35.8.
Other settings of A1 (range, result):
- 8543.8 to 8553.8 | 34.7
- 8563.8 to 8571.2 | 35.1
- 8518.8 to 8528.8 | 36.4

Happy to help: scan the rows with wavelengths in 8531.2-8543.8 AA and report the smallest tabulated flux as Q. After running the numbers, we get 35.2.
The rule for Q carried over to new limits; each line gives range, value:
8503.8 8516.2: 36.2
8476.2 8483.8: 35.9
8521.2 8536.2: 35.7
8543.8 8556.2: 34.4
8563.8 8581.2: 35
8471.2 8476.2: 35.6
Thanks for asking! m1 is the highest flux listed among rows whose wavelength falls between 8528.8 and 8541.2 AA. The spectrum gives 36.1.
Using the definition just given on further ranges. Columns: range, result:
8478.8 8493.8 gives 36.7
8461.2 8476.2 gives 35.7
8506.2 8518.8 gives 36.9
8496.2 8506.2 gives 37.1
